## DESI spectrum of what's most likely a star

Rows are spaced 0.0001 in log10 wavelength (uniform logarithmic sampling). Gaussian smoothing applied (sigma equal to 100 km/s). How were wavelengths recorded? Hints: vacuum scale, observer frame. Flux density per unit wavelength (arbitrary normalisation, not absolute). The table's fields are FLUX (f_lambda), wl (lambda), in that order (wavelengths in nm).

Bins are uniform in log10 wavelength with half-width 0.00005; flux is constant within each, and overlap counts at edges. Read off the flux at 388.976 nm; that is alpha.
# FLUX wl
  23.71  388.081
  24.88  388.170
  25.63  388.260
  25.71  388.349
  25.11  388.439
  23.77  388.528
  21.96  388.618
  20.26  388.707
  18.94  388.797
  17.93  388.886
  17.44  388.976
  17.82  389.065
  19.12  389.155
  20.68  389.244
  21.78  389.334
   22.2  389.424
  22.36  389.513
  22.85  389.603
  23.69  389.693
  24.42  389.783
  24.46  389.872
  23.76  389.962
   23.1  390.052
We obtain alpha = 17.44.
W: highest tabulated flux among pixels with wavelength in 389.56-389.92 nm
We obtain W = 24.46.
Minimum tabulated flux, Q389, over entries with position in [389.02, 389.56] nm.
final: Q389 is 17.82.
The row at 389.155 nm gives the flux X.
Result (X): 19.12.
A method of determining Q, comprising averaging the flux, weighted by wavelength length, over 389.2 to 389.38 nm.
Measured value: 21.2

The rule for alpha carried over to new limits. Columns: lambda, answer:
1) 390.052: 23.1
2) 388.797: 18.94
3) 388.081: 23.71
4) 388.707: 20.26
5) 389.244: 20.68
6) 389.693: 23.69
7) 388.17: 24.88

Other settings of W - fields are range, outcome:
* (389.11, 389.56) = 22.36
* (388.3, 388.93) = 25.71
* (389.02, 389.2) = 19.12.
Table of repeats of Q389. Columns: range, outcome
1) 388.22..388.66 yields 21.96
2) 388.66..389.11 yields 17.44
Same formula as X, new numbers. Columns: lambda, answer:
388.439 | 25.11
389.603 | 22.85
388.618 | 21.96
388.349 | 25.71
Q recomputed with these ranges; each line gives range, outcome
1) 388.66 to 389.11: 18.5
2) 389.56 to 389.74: 23.2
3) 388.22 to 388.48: 25.5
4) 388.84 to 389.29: 18.6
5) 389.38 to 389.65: 22.5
